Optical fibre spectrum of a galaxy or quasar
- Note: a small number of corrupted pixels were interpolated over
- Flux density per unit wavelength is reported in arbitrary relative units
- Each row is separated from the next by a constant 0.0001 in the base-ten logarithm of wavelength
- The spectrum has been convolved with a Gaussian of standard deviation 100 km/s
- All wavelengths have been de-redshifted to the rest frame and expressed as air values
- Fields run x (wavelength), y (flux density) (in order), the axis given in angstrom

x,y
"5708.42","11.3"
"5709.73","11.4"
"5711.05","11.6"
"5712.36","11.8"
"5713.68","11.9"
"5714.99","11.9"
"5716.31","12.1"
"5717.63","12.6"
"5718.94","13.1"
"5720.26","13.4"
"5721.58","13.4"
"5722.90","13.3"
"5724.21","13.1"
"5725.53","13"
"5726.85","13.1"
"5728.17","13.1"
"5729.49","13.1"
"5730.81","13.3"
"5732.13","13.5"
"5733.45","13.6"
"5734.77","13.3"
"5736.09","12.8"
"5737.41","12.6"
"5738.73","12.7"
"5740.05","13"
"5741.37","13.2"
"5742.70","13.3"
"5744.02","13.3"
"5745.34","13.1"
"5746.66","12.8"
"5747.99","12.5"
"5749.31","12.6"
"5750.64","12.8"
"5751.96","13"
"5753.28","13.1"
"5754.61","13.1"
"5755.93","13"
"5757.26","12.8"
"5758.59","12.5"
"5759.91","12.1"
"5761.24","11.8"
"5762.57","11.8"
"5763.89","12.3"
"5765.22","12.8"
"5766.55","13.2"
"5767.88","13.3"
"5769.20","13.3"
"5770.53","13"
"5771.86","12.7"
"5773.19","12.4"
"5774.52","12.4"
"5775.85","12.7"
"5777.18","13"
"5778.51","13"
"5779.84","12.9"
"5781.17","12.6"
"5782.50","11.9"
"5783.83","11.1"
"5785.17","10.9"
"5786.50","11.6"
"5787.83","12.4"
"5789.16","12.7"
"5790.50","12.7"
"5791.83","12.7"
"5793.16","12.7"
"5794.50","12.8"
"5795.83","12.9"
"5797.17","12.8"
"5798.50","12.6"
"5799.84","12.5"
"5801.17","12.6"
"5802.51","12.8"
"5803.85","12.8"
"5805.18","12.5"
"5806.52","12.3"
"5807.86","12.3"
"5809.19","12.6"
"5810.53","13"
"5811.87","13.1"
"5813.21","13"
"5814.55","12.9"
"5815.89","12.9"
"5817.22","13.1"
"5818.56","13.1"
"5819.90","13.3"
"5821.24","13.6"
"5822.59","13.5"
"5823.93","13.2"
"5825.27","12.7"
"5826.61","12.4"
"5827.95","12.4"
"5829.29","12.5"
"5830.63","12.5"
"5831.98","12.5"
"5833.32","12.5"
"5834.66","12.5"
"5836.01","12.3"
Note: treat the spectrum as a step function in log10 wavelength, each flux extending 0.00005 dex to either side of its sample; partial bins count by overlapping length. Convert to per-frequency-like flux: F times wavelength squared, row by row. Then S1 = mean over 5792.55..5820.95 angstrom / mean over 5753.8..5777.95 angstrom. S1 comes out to 1.02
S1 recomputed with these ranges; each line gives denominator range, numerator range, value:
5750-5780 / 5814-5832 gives 1.03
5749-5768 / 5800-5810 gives 1.01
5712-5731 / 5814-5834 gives 1.04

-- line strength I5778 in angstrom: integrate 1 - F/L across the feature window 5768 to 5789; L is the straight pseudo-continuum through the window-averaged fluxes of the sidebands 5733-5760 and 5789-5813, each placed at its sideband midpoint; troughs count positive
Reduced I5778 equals 0.6 angstrom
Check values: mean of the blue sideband 12.9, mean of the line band 12.4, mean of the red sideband 12.7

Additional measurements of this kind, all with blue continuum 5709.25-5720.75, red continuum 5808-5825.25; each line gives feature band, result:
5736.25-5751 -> -0.5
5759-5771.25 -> 0.0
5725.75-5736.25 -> -0.8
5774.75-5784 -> 0.2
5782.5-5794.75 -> 0.7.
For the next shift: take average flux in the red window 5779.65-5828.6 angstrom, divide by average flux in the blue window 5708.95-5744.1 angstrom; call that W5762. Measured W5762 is 0.99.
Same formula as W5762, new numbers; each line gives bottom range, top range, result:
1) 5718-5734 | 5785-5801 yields 0.94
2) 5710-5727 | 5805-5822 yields 1.02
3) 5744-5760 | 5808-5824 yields 1.02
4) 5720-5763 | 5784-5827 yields 0.98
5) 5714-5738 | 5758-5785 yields 0.96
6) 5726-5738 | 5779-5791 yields 0.92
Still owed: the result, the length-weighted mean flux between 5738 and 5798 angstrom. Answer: 12.7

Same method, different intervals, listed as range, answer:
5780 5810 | 12.4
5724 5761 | 13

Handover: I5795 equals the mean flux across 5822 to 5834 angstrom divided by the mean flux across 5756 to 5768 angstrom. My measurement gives 1.0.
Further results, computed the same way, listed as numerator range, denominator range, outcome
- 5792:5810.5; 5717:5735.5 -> 0.96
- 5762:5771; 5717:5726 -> 0.98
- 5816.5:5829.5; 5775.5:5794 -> 1.05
